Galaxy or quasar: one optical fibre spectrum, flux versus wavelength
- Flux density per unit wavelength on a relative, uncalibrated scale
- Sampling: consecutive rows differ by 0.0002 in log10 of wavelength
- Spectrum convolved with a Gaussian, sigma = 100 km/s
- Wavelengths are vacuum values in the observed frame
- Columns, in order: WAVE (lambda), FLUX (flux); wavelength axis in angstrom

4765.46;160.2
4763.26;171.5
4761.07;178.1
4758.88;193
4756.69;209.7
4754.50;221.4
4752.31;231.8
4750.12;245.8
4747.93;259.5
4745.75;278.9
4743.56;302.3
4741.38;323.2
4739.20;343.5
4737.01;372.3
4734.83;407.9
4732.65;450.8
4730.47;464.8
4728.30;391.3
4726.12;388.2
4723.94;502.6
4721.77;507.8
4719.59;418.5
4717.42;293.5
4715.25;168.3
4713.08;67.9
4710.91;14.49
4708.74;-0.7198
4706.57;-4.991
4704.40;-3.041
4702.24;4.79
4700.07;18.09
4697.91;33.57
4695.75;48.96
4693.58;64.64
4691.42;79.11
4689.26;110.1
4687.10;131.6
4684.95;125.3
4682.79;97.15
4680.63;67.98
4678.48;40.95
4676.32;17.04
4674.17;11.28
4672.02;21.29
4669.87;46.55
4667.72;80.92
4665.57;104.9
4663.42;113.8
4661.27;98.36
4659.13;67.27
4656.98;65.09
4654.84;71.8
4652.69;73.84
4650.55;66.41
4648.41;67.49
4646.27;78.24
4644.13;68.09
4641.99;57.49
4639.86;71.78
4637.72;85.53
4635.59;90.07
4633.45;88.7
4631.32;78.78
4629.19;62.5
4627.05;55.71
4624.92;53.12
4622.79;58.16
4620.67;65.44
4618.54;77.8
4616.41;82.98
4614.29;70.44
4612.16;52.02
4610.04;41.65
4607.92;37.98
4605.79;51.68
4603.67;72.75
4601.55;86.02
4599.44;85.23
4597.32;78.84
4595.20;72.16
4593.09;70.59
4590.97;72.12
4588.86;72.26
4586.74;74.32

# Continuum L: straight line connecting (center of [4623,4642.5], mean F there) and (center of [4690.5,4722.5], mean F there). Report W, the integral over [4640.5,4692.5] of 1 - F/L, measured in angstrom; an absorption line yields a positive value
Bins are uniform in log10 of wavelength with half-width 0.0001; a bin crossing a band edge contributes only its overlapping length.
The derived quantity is 9.06 angstrom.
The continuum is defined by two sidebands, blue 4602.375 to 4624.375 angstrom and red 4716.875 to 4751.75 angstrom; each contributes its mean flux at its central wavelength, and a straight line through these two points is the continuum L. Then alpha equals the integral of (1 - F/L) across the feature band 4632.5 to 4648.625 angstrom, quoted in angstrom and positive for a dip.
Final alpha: 6.56 angstrom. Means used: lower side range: 61.2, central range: 76.3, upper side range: 371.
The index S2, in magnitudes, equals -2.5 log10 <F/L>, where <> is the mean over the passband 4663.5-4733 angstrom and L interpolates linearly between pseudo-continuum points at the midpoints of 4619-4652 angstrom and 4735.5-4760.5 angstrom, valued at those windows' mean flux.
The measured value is 0.36 mag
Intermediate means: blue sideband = 70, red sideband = 271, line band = 146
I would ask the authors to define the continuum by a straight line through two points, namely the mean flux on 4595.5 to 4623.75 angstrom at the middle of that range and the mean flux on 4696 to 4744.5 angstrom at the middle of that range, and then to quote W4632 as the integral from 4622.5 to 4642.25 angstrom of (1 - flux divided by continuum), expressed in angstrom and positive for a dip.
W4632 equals 6.2 angstrom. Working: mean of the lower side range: 66.4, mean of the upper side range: 245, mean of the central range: 71.2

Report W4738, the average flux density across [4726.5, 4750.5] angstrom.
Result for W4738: 353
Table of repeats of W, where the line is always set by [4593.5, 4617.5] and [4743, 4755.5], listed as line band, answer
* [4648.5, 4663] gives 6.3 angstrom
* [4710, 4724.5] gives -4.1 angstrom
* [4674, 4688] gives 7.9 angstrom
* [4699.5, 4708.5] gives 8.9 angstrom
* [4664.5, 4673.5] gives 5.3 angstrom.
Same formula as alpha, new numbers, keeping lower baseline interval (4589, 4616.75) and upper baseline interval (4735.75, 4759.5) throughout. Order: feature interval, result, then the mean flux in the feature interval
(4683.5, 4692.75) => 3.9 angstrom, 110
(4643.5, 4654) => 4.9 angstrom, 70.9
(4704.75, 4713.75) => 8.4 angstrom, 15.1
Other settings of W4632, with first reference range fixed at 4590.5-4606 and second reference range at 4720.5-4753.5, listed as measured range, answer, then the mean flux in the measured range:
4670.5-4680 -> 8.5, 25.9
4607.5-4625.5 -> 8.3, 61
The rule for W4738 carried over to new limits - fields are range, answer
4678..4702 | 72.7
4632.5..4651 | 75.1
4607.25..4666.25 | 71.7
